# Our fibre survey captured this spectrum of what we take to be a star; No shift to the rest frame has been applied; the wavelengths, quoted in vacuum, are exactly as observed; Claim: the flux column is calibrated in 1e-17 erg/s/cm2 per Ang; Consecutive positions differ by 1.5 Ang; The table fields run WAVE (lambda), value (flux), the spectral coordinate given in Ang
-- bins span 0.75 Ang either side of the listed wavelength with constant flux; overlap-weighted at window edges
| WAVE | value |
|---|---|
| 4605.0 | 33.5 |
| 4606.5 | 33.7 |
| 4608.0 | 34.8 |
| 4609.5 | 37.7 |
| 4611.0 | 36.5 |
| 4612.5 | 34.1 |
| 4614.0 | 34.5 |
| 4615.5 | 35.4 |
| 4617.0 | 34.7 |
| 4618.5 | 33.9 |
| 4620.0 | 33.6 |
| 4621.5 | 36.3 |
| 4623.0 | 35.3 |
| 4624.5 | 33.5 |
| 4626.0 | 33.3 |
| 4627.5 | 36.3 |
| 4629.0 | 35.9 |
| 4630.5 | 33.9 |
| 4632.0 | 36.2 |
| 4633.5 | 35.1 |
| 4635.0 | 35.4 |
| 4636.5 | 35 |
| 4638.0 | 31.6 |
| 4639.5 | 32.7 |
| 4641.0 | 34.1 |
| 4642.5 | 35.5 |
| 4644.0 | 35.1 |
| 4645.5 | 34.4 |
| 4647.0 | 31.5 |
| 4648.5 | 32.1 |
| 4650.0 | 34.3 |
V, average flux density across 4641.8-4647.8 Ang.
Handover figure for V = 34.1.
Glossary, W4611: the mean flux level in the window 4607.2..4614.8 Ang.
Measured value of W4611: 35.5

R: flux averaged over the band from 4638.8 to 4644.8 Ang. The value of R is 34.4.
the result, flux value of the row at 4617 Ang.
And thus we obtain 34.7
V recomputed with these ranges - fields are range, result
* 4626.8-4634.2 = 35.5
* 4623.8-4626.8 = 33.4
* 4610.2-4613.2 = 35.4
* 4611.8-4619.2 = 34.5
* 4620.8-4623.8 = 35.8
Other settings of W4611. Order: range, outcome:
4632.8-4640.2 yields 34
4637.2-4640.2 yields 32.2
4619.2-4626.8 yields 34.4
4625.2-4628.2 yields 34.8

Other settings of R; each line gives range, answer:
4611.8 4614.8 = 34.3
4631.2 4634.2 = 35.6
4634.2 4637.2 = 35.2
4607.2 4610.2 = 36.2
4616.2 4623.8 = 34.8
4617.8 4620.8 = 33.8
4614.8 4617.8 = 35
